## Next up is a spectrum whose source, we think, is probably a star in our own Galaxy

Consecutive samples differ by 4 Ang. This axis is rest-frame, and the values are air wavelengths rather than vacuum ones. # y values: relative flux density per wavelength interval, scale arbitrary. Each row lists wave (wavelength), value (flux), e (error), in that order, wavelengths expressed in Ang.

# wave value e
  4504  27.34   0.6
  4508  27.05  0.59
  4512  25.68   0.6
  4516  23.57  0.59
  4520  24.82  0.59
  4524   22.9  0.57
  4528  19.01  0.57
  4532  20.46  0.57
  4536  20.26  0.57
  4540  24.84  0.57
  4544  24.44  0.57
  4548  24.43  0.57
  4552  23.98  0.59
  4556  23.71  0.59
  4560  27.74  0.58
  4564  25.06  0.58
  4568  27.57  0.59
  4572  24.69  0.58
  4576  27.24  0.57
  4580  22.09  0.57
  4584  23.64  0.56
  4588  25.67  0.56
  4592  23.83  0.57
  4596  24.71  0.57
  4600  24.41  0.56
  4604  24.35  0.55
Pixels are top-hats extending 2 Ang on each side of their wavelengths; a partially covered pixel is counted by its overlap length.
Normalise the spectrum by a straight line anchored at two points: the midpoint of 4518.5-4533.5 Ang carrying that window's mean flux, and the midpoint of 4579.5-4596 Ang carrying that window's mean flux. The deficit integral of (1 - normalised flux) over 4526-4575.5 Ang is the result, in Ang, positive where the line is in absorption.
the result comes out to -2.7 Ang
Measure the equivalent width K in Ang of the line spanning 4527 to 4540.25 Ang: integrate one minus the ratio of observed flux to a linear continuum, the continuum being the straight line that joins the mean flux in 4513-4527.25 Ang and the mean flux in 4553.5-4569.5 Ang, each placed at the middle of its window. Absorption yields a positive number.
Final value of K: 1.9 Ang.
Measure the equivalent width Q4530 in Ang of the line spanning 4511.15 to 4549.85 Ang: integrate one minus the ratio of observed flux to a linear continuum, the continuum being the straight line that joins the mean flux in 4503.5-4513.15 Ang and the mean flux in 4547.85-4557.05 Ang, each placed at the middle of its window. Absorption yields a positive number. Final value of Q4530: 3.60 Ang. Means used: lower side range 26.7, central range 23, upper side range 24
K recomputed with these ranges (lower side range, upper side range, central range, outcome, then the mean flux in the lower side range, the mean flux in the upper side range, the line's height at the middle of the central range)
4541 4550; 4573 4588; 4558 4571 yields -1.13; 24.5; 24.5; 24.5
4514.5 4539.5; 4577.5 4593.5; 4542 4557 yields -0.95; 22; 23.9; 22.7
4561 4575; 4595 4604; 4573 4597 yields 0.64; 26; 24.5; 25.2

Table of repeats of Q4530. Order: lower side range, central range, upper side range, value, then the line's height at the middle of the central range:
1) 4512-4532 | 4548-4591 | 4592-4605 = -2.42 Ang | 23.7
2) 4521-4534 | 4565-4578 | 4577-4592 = -1.69 Ang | 23.4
